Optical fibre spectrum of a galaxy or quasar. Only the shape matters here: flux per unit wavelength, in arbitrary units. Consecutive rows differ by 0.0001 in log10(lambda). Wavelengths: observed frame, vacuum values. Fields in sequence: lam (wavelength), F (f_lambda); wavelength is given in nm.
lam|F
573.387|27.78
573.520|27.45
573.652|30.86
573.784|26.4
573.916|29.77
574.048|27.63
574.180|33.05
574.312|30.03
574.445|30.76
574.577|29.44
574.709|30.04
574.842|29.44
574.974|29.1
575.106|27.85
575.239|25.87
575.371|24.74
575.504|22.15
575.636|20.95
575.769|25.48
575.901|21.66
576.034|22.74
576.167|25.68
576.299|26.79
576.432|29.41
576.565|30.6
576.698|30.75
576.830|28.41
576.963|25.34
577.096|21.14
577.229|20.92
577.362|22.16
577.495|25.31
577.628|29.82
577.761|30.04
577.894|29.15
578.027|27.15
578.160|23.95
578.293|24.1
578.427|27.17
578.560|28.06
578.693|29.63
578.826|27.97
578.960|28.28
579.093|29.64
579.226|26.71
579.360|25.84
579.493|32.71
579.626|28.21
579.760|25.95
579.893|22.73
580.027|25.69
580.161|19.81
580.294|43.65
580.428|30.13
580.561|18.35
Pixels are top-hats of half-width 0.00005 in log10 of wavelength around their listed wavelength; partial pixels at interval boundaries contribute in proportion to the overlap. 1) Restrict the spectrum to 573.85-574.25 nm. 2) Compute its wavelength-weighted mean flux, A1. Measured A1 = 30.2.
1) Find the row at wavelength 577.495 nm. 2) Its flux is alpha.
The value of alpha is 25.31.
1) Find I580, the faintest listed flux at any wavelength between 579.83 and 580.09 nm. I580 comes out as 22.73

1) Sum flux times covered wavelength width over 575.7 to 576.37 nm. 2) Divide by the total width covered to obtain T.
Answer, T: 24.5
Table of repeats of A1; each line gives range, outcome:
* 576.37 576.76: 30.2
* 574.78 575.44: 27.4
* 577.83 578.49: 26.3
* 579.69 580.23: 23.7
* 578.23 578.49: 25.6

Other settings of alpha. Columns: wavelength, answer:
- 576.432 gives 29.41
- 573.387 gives 27.78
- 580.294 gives 43.65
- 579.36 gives 25.84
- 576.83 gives 28.41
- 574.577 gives 29.44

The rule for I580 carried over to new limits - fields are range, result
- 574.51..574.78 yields 29.44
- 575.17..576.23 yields 20.95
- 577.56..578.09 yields 27.15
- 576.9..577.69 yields 20.92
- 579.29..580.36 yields 19.81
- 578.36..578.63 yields 27.17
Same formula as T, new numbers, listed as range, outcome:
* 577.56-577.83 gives 29.9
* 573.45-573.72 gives 29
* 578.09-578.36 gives 24.1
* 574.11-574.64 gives 30.8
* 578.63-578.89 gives 28.8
